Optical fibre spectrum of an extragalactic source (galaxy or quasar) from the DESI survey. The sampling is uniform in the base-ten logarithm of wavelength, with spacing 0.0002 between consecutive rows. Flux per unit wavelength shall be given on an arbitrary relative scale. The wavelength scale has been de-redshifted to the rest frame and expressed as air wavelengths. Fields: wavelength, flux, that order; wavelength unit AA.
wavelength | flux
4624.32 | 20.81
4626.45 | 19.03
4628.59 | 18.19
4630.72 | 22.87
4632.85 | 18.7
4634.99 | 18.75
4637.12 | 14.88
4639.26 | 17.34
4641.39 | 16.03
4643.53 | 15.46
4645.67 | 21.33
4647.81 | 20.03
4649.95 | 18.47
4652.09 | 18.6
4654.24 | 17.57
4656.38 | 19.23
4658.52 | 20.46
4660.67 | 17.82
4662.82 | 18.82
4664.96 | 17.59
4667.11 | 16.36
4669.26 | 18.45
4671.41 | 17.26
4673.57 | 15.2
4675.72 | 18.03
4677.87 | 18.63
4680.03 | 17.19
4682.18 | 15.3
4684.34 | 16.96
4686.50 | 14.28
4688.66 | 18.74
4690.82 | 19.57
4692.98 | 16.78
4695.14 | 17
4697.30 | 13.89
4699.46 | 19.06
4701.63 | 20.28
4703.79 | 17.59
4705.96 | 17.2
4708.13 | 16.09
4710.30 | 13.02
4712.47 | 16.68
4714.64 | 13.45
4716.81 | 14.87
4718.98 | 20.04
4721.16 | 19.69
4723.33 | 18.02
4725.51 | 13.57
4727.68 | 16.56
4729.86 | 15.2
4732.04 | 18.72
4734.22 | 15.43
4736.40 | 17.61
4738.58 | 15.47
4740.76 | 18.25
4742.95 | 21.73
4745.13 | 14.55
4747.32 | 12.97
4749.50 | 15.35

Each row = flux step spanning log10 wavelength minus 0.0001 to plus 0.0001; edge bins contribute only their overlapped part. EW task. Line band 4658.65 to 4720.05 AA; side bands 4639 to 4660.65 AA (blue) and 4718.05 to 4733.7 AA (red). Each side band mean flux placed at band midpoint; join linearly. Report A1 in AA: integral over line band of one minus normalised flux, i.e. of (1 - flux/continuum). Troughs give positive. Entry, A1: 2.8 AA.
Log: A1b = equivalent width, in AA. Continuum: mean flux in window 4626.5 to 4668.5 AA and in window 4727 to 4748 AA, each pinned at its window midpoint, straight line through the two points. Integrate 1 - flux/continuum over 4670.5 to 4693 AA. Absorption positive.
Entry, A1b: 0.8 AA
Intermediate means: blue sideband 18.4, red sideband 16.7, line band 17.1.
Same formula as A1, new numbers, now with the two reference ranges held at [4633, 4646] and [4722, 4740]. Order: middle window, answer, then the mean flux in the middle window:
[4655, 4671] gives -1.3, 18.3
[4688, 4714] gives -0.6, 17.1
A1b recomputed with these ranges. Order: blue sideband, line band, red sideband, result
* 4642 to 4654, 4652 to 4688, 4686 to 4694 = 1.1 AA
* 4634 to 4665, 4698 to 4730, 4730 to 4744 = 1.9 AA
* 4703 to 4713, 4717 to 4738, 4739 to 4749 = -0.9 AA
